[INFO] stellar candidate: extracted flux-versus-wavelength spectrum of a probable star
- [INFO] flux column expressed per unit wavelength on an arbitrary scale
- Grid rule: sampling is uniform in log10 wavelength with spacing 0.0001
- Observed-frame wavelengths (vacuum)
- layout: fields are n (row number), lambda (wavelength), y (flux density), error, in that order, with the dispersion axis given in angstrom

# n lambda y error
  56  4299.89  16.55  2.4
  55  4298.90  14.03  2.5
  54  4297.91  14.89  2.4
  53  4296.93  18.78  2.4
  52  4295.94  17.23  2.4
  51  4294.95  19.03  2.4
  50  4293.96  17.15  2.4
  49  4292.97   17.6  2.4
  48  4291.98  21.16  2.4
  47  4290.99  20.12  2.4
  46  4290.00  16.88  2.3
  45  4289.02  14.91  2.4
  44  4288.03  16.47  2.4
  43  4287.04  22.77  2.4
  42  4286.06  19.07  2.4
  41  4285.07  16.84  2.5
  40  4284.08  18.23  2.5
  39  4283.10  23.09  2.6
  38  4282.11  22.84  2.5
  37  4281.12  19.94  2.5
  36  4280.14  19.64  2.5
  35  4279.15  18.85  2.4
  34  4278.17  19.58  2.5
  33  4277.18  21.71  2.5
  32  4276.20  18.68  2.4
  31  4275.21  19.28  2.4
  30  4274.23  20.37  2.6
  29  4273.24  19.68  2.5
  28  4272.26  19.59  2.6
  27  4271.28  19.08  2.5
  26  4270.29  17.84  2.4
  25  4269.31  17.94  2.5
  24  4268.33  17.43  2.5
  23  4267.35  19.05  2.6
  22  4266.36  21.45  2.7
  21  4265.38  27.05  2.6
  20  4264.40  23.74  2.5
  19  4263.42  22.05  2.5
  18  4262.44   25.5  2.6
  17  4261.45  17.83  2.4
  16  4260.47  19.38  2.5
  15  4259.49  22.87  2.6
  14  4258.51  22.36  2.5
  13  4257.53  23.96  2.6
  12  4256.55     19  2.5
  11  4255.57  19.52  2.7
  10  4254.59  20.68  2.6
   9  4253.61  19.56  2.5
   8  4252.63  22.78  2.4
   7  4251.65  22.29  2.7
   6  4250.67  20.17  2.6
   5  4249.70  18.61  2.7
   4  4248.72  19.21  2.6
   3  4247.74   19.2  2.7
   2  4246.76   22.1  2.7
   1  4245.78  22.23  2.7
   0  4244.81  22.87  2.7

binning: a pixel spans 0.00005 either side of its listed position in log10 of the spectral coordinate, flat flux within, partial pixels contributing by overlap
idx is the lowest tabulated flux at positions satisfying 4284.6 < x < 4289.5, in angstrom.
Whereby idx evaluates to 14.91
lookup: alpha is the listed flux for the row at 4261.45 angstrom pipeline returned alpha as 17.83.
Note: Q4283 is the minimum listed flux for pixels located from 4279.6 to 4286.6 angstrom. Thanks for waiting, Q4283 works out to 16.84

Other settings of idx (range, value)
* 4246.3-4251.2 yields 18.61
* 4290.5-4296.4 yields 17.15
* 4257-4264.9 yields 17.83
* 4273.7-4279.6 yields 18.68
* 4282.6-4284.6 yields 18.23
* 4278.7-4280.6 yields 18.85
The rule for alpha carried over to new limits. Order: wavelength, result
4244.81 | 22.87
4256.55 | 19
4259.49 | 22.87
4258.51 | 22.36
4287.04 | 22.77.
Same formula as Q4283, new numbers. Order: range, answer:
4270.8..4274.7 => 19.08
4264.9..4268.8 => 17.43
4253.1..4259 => 19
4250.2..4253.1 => 20.17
